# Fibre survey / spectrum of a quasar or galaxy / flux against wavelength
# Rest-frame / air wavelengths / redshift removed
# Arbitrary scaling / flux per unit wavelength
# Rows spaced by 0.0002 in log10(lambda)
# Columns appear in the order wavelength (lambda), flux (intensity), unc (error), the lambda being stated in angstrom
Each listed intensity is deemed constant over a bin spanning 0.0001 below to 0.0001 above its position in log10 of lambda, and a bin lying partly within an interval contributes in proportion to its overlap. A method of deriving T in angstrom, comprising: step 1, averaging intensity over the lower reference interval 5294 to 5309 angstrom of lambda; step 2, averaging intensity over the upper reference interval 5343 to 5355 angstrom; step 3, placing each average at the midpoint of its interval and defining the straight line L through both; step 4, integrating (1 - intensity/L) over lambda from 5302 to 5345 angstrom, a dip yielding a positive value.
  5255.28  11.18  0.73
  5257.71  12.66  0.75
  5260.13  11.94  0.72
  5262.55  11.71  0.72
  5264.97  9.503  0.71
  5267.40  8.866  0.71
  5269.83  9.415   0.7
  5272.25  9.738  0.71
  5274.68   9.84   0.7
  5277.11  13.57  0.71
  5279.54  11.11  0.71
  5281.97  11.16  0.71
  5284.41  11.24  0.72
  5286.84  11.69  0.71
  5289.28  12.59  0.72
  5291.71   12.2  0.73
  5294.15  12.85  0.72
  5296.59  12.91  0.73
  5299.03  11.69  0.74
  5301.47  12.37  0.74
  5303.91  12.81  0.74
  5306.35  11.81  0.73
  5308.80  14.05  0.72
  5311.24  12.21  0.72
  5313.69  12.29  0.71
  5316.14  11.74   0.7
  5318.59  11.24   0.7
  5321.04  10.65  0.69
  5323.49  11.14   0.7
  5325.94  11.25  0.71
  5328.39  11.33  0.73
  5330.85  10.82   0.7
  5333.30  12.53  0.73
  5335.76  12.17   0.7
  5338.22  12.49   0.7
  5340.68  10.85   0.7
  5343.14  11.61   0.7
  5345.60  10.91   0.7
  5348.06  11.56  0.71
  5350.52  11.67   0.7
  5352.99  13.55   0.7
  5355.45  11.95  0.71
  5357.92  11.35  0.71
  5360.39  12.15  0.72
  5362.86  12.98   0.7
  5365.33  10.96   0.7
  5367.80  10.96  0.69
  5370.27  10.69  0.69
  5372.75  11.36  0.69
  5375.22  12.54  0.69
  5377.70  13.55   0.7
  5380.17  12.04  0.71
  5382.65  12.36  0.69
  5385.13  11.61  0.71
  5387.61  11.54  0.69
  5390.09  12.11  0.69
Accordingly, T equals 1.5 angstrom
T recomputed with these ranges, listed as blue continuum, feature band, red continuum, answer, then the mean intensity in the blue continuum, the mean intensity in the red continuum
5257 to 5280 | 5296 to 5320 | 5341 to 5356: -2.1 angstrom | 10.8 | 11.8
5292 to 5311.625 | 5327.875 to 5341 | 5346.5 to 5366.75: 0.5 angstrom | 12.6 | 12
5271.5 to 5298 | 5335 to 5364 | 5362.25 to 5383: -0.2 angstrom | 11.8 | 11.9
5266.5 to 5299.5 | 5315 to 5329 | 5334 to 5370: 0.5 angstrom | 11.4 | 11.8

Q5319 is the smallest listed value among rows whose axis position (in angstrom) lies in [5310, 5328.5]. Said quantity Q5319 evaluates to 10.65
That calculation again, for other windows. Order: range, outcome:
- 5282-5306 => 11.24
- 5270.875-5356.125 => 9.738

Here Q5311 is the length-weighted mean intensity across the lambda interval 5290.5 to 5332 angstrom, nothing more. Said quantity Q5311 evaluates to 12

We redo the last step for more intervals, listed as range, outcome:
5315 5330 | 11.2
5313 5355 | 11.6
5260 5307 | 11.4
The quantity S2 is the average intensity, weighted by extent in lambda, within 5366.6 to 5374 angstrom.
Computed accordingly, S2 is 11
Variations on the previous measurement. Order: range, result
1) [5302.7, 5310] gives 12.9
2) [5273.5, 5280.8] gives 11.5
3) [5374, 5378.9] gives 13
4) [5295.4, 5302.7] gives 12.3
